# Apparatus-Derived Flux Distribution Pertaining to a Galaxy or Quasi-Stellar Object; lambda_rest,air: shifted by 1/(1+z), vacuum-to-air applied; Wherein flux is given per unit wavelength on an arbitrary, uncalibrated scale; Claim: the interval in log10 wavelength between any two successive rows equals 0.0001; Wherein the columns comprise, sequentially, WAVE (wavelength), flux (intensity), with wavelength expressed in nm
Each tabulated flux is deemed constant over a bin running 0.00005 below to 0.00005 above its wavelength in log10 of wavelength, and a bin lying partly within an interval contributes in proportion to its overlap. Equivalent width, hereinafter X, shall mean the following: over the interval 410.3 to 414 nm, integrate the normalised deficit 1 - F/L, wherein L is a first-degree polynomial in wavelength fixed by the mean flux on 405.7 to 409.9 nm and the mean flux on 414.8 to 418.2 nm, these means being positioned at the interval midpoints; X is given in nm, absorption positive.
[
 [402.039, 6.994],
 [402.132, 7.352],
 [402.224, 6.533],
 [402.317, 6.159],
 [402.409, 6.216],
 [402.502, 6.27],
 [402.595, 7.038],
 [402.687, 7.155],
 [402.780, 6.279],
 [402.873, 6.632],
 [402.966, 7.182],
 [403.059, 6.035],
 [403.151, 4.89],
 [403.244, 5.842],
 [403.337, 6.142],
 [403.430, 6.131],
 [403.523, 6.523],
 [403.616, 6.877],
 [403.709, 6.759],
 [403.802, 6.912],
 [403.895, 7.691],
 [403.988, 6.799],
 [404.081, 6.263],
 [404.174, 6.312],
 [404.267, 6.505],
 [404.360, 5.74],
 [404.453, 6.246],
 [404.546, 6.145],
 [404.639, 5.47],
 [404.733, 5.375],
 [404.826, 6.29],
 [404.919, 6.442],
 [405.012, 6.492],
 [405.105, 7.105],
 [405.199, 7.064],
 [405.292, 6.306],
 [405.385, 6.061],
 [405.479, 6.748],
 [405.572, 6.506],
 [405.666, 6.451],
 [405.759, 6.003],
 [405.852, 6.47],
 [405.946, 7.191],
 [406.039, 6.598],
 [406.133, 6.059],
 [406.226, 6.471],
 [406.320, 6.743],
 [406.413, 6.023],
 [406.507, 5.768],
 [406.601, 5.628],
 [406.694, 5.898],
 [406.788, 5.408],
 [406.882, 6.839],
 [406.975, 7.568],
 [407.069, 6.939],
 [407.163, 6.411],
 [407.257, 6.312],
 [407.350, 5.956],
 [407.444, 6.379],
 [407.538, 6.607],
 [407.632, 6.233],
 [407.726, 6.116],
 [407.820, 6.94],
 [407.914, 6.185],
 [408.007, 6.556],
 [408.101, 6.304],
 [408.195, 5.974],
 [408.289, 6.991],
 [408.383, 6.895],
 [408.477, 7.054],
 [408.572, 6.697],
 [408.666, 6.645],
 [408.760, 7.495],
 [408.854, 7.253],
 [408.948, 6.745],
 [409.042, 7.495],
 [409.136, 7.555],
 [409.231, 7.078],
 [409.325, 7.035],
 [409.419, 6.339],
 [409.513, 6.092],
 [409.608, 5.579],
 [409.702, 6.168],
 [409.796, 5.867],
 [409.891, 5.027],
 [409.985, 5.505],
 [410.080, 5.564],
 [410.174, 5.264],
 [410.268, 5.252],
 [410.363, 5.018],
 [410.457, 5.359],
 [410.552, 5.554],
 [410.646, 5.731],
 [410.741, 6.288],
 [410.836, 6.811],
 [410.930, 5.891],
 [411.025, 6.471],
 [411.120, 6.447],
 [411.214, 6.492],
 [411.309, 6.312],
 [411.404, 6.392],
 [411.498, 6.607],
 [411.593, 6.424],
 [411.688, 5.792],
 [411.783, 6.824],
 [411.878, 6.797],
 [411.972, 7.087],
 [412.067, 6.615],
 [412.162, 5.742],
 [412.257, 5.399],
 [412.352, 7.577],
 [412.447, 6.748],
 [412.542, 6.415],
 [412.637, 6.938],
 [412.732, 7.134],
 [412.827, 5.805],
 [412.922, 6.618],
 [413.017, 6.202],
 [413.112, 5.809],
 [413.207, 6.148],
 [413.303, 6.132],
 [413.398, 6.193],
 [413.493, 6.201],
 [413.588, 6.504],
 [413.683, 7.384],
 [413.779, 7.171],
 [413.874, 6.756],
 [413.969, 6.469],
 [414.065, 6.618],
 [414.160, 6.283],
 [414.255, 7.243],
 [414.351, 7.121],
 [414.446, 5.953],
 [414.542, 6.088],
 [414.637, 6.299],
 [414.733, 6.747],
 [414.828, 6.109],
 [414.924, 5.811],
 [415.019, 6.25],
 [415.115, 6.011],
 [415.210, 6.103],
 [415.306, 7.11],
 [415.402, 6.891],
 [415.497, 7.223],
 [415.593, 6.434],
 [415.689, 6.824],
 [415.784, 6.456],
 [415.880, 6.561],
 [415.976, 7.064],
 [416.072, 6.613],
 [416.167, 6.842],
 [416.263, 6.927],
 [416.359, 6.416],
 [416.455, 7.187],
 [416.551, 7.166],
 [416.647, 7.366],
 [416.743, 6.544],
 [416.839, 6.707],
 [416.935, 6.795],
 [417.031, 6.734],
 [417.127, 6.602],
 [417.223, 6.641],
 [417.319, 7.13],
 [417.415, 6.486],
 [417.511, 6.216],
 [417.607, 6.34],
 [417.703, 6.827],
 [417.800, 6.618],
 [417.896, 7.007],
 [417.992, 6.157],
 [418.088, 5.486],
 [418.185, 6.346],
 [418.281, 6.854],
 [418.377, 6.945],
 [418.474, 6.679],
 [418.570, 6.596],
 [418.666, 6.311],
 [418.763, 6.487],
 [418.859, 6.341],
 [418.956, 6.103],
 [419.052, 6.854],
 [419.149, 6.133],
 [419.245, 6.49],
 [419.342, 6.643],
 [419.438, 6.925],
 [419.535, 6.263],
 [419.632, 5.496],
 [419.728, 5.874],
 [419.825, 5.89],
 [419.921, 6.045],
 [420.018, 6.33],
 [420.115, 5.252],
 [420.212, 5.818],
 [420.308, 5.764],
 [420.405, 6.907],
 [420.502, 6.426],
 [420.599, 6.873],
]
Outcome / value 0.110 nm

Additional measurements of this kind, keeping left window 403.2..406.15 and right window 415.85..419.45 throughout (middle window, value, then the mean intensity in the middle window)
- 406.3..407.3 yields 0.02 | 6.31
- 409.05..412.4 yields 0.17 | 6.19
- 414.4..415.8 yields 0.04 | 6.42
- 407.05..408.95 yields -0.03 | 6.6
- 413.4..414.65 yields -0.01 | 6.62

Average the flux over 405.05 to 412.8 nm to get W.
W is 6.39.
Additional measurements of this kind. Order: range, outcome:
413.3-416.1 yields 6.56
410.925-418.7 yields 6.56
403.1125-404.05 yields 6.46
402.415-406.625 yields 6.39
